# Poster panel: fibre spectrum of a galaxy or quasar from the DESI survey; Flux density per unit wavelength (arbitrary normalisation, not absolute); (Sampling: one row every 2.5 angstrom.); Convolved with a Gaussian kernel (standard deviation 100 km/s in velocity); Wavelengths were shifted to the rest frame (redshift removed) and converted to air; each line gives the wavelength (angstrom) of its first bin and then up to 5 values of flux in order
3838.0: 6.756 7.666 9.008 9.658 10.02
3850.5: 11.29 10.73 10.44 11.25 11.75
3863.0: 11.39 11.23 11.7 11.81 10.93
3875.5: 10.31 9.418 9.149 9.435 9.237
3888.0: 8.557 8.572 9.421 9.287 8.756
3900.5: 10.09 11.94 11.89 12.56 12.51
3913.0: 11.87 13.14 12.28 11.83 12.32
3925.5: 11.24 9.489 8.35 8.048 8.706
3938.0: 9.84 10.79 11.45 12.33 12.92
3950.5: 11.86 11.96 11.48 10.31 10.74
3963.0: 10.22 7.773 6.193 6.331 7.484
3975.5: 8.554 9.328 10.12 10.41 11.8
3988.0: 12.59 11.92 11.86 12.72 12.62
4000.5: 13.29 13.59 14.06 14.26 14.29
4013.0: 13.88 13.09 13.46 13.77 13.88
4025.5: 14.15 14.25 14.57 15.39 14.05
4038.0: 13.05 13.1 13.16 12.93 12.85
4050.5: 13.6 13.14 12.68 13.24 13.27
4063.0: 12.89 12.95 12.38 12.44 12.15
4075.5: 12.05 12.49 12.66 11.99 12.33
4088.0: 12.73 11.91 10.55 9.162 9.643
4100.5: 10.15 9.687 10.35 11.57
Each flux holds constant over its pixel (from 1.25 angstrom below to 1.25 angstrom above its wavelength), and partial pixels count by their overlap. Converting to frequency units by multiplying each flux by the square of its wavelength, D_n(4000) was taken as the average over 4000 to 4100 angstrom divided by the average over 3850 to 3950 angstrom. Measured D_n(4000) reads 1.30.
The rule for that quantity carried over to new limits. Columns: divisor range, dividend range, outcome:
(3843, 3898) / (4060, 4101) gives 1.29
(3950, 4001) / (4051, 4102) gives 1.22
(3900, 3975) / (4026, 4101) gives 1.27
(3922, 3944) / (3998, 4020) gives 1.42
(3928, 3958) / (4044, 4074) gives 1.28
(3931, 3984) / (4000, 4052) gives 1.45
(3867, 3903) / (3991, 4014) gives 1.44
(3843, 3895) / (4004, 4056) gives 1.45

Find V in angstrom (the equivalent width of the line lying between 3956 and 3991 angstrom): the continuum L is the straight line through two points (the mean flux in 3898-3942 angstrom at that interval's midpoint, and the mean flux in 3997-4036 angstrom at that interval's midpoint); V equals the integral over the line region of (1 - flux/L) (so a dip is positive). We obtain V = 8.5 angstrom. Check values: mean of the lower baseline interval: 10.9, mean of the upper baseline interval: 13.9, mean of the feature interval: 9.55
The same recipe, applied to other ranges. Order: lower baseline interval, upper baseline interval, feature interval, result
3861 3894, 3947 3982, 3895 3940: -4.1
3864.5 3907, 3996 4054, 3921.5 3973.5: 7.2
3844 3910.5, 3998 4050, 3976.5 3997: 2.5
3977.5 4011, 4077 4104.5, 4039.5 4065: -3.1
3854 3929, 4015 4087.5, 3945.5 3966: 1.1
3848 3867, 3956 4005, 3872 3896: 3.4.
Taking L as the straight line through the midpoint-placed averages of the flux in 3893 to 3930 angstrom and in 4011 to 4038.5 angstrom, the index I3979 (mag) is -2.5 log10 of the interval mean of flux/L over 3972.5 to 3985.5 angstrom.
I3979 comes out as 0.33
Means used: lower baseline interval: 11.2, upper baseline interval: 14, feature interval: 9.53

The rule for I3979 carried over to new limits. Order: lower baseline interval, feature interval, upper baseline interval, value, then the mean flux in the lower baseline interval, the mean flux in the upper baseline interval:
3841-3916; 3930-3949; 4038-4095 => 0.09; 10.5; 12.6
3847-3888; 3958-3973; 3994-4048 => 0.44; 10.6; 13.7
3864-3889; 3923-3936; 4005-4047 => 0.21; 10.2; 13.8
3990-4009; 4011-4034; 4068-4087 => -0.10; 13.1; 12.3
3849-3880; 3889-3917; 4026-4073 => 0.05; 11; 13.3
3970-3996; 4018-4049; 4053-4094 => -0.19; 10.3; 12.5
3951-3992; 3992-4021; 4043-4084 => -0.22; 9.88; 12.7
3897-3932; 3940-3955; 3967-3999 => -0.11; 11.3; 10.2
